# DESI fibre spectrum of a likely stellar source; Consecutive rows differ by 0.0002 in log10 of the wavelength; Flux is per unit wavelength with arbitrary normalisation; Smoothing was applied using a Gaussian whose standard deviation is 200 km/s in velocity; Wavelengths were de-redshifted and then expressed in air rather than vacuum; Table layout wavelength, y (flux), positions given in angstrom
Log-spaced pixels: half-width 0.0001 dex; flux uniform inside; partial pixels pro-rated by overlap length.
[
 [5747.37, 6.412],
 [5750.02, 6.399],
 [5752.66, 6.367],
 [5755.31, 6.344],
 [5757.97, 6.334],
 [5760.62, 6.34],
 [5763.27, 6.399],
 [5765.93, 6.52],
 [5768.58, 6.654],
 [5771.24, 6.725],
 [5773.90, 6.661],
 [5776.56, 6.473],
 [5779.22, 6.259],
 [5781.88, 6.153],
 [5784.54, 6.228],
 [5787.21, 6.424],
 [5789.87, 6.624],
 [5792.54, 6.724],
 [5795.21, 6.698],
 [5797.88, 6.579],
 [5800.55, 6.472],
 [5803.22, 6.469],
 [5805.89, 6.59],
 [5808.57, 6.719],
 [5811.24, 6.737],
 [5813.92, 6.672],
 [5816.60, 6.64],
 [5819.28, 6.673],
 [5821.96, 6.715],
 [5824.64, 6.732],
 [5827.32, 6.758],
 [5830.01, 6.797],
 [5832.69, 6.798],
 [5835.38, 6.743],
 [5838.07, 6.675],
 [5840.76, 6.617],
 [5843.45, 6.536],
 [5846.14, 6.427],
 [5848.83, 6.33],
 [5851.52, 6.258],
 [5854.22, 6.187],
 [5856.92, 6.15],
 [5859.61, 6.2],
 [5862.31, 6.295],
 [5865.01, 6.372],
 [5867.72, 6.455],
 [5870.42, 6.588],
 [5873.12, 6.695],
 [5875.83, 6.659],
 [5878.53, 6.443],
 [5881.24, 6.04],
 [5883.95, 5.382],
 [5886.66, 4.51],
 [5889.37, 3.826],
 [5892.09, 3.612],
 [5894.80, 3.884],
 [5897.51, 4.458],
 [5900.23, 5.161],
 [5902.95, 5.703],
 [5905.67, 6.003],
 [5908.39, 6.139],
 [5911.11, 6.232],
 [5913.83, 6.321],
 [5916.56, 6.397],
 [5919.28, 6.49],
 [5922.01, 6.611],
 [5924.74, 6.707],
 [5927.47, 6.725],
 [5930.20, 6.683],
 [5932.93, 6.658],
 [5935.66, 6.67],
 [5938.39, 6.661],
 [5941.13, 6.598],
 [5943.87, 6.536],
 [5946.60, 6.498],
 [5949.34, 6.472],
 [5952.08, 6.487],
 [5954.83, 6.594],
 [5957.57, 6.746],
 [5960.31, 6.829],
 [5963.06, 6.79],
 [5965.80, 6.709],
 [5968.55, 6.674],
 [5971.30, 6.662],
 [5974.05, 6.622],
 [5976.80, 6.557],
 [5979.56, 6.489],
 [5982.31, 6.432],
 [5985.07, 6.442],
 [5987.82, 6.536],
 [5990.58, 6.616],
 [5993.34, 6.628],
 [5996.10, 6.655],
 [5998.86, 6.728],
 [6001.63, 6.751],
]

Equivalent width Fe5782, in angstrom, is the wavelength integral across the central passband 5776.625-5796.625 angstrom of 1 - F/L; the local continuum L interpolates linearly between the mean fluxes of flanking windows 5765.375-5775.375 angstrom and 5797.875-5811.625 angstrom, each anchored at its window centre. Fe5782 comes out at 0.5 angstrom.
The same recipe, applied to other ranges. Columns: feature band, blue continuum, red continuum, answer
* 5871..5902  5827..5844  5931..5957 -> 6.8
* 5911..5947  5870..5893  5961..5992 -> -3.0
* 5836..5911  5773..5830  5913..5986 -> 8.4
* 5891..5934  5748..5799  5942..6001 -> 4.5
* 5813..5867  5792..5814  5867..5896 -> -4.1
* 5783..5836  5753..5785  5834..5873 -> -1.7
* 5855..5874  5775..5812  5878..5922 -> -1.9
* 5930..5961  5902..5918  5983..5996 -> -1.4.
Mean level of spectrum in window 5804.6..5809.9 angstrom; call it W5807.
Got 6.65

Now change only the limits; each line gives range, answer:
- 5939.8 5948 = 6.55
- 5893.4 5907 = 5.04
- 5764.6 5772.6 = 6.63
